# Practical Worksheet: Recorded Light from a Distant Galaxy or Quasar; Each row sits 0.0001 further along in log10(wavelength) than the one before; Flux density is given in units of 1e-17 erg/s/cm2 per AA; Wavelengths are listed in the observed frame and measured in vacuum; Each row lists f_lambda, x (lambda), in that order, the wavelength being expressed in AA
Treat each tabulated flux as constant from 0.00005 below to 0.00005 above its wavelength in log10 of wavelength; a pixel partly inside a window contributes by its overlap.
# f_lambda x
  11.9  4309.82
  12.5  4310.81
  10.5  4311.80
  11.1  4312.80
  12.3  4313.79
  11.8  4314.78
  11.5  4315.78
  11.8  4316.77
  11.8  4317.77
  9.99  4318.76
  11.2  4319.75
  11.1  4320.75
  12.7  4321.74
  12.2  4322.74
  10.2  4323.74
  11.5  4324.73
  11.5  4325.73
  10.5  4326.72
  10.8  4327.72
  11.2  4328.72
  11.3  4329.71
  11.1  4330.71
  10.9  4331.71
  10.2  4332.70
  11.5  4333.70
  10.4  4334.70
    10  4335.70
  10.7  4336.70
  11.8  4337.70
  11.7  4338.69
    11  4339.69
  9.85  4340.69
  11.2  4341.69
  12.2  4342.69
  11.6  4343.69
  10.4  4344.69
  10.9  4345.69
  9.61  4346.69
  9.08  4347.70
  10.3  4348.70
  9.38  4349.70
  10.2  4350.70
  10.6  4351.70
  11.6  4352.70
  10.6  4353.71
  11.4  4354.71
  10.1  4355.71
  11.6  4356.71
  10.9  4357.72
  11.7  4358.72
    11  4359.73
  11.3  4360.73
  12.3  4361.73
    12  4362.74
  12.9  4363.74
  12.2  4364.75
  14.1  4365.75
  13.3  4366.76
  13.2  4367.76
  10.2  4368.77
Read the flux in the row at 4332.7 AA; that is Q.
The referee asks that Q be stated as 10.2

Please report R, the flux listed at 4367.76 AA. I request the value 13.2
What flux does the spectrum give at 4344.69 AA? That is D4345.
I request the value 10.4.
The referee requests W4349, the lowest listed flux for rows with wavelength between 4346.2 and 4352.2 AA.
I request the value 9.08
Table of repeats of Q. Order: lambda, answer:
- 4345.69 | 10.9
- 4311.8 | 10.5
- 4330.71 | 11.1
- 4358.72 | 11.7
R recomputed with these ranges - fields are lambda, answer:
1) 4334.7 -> 10.4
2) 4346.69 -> 9.61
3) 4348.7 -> 10.3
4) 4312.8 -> 11.1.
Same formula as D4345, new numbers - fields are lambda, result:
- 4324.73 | 11.5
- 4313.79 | 12.3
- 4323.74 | 10.2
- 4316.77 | 11.8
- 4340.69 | 9.85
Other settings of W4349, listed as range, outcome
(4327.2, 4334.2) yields 10.2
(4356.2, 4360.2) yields 10.9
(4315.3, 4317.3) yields 11.5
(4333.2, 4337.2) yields 10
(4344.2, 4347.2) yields 9.61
